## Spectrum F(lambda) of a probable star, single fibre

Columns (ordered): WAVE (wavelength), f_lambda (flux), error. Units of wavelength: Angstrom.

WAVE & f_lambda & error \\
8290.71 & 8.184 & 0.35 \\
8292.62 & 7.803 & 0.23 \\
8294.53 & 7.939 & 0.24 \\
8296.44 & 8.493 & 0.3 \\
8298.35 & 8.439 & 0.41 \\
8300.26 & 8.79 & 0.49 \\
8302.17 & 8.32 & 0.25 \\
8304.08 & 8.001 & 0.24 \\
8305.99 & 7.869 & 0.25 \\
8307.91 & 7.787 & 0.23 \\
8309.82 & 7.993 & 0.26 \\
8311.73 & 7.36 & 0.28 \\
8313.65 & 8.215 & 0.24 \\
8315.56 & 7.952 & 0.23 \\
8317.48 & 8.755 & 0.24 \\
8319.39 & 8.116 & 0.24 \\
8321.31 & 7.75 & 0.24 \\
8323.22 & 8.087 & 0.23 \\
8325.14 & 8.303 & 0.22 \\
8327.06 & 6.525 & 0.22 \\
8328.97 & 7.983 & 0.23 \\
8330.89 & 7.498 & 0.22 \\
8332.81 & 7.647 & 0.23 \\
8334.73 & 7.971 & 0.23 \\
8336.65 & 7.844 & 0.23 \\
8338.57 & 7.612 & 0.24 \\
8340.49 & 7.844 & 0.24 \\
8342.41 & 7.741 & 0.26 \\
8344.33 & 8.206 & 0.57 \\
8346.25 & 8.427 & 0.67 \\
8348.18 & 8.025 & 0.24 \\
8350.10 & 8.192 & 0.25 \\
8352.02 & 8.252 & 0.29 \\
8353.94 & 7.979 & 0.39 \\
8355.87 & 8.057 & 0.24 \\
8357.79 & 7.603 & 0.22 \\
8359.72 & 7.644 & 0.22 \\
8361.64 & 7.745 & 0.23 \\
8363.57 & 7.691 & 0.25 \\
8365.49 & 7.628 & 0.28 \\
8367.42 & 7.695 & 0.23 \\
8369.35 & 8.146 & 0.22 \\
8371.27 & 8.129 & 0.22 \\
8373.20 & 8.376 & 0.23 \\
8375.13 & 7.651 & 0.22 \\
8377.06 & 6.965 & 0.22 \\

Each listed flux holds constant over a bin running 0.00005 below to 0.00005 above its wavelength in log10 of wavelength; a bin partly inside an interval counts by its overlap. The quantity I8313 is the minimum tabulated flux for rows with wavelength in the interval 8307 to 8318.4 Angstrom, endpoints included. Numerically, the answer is 7.36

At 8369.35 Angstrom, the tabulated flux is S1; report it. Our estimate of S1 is 8.146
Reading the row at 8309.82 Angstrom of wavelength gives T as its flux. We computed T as 7.993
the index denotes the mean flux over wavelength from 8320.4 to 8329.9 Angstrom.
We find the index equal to 7.73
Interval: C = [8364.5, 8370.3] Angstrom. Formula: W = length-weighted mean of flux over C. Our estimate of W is 7.82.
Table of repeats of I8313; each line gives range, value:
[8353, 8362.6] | 7.603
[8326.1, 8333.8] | 6.525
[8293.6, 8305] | 7.939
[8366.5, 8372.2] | 7.695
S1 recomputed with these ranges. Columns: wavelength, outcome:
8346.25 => 8.427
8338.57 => 7.612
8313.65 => 8.215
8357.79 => 7.603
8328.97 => 7.983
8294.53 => 7.939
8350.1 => 8.192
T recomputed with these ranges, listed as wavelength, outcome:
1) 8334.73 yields 7.971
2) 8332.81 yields 7.647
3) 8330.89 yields 7.498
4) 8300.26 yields 8.79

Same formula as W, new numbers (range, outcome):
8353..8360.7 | 7.82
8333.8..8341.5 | 7.82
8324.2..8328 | 7.41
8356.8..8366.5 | 7.67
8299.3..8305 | 8.38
